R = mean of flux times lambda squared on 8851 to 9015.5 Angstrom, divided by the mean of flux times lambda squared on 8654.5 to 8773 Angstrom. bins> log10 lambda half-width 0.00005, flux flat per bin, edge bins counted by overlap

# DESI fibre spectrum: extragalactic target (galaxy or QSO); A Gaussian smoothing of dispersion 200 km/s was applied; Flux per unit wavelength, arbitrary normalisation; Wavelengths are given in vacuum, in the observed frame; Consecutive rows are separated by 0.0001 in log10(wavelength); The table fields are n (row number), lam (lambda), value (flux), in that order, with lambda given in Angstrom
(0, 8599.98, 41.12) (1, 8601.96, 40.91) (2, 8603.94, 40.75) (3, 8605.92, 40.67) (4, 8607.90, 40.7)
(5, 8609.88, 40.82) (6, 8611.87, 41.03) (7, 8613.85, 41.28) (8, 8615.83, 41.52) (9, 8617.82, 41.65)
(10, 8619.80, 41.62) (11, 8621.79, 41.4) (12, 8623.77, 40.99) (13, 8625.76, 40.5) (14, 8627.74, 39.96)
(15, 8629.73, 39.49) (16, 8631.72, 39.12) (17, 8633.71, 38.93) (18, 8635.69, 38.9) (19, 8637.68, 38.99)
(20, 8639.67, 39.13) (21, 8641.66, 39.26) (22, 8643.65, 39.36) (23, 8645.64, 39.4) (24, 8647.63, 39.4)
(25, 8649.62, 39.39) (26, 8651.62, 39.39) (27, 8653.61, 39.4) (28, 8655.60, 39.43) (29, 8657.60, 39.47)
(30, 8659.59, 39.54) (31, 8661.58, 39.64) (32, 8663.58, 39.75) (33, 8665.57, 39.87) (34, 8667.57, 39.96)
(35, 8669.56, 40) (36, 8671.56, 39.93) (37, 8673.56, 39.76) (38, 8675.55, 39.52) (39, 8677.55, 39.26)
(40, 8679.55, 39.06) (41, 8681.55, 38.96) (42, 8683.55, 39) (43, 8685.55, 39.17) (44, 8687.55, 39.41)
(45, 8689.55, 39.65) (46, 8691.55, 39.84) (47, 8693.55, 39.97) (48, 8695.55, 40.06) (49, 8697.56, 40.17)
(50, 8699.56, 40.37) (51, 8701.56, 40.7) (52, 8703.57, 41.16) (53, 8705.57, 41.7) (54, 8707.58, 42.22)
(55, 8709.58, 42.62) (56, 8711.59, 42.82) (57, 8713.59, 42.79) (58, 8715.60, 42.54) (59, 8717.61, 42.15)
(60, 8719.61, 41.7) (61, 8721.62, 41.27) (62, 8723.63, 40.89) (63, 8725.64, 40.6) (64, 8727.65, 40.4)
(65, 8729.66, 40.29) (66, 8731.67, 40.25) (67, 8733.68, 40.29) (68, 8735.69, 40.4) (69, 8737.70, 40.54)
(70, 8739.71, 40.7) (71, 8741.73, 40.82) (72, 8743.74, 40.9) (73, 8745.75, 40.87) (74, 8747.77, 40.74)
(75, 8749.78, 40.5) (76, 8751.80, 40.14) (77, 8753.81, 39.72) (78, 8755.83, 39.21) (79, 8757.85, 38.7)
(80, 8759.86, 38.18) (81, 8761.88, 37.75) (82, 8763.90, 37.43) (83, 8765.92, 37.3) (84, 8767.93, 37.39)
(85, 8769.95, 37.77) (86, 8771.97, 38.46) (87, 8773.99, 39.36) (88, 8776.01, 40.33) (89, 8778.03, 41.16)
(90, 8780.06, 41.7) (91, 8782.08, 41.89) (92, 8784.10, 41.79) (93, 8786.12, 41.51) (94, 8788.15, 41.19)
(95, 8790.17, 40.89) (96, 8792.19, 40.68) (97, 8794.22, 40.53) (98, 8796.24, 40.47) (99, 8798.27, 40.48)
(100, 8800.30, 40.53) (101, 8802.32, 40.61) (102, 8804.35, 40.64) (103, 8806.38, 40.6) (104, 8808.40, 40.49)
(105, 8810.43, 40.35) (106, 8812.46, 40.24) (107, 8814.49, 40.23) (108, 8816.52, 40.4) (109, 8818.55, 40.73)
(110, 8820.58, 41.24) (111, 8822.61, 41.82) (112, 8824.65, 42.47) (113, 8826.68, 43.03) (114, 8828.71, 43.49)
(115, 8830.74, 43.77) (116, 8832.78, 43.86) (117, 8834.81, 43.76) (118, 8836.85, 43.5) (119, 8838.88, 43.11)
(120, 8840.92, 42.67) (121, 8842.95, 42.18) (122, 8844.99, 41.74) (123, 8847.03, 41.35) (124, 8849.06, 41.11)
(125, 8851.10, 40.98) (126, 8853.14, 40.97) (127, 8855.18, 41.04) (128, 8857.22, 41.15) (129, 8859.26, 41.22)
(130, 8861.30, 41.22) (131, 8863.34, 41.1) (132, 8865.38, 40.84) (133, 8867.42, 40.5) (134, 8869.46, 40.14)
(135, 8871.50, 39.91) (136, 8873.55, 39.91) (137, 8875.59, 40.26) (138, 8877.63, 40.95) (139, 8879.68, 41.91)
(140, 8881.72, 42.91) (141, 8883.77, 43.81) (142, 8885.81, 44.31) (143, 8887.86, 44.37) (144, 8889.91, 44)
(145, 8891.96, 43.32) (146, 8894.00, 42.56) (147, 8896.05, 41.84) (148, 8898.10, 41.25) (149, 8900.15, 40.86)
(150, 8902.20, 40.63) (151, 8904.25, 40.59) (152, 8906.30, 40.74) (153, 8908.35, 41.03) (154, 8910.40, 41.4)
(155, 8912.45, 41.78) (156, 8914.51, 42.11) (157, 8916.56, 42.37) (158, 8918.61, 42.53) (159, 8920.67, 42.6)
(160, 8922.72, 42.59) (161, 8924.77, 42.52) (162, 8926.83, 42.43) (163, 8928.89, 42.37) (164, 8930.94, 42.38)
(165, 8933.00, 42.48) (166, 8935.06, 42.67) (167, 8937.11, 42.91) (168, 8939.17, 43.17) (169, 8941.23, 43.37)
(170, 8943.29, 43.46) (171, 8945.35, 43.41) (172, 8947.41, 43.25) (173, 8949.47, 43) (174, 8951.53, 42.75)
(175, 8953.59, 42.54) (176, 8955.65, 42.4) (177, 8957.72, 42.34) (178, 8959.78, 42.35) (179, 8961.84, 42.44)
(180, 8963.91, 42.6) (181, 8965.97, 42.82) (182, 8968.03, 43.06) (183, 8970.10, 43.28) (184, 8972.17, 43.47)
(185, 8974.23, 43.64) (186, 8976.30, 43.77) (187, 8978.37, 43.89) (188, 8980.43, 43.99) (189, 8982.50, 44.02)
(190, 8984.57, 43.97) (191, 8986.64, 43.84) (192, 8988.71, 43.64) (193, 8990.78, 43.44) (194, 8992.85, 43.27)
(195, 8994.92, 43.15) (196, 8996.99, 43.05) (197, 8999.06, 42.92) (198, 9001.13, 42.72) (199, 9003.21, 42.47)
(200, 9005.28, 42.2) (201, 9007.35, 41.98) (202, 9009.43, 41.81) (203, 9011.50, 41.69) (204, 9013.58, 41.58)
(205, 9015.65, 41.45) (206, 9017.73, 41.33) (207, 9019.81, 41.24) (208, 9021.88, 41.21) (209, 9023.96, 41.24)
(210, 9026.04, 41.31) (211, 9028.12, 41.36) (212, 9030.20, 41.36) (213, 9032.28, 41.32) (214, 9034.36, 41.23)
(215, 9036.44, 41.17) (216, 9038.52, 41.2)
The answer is 1.11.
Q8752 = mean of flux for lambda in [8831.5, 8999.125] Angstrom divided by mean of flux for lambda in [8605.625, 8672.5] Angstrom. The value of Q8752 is 1.1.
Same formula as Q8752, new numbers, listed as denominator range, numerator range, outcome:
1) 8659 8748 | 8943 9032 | 1.05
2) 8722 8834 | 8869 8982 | 1.05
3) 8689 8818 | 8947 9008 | 1.07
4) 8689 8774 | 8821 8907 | 1.04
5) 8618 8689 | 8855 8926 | 1.05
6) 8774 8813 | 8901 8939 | 1.03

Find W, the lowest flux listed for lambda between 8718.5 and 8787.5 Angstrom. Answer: 37.3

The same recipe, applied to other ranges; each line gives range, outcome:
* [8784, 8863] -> 40.23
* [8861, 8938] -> 39.91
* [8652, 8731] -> 38.96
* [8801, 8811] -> 40.35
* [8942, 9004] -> 42.34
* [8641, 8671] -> 39.26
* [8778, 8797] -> 40.47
